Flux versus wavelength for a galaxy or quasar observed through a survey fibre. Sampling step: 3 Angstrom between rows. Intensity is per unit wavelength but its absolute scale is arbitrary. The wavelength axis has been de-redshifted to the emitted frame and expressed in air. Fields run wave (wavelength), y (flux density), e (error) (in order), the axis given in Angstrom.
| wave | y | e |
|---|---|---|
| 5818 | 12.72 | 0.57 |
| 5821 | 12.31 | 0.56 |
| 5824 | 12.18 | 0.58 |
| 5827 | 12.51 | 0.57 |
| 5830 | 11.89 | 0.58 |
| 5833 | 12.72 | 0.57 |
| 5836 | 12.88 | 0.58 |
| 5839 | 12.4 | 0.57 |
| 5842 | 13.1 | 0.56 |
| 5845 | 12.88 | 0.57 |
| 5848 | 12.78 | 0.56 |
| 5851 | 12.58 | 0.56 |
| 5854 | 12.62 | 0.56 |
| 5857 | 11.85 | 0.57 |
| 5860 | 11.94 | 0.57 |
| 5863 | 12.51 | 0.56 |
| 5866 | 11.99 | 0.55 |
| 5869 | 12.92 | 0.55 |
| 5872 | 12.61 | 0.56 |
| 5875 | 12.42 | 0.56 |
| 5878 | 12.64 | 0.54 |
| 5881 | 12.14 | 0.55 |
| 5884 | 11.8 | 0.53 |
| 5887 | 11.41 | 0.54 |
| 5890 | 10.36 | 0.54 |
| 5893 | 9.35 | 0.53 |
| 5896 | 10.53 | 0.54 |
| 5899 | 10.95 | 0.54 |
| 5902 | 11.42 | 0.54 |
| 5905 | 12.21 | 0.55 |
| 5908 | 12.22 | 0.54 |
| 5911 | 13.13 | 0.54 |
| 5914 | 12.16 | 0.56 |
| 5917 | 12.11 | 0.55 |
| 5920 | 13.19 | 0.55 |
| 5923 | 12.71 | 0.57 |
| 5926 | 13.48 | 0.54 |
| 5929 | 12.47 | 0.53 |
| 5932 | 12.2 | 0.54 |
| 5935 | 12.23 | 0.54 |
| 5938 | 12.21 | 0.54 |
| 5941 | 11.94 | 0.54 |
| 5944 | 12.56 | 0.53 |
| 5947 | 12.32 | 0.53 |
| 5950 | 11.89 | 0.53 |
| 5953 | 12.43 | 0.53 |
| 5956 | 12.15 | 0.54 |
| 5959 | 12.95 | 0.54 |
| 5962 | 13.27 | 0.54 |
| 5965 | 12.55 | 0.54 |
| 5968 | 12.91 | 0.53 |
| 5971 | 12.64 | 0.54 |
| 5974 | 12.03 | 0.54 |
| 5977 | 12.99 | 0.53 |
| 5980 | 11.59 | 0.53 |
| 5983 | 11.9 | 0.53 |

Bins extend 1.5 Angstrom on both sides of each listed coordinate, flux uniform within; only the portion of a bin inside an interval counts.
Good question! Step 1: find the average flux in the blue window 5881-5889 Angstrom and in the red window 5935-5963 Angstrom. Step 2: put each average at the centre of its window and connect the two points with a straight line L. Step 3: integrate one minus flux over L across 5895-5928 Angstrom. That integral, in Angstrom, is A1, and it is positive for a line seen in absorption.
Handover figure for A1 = -0.75 Angstrom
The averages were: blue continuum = 11.6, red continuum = 12.4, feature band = 12.2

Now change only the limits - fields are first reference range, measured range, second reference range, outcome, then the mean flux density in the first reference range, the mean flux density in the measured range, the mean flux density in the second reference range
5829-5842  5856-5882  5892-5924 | -0.3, 12.6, 12.3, 11.8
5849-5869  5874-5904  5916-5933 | 2.9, 12.3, 11.3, 12.7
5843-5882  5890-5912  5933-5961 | 2.0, 12.5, 11.3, 12.3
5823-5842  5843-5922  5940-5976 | 2.8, 12.5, 12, 12.5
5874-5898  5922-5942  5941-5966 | -0.6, 11.3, 12.5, 12.5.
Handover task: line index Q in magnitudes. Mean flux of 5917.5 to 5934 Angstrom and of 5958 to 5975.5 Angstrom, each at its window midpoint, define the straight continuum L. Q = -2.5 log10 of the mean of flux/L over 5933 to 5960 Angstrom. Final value 0.04 mag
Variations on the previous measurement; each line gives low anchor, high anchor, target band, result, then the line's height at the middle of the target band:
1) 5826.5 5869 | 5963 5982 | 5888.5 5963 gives 0.03 mag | 12.5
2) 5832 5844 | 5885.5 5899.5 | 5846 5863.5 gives -0.03 mag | 12.1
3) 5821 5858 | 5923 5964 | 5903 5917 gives 0.01 mag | 12.5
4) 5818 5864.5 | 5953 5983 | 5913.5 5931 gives -0.02 mag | 12.5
